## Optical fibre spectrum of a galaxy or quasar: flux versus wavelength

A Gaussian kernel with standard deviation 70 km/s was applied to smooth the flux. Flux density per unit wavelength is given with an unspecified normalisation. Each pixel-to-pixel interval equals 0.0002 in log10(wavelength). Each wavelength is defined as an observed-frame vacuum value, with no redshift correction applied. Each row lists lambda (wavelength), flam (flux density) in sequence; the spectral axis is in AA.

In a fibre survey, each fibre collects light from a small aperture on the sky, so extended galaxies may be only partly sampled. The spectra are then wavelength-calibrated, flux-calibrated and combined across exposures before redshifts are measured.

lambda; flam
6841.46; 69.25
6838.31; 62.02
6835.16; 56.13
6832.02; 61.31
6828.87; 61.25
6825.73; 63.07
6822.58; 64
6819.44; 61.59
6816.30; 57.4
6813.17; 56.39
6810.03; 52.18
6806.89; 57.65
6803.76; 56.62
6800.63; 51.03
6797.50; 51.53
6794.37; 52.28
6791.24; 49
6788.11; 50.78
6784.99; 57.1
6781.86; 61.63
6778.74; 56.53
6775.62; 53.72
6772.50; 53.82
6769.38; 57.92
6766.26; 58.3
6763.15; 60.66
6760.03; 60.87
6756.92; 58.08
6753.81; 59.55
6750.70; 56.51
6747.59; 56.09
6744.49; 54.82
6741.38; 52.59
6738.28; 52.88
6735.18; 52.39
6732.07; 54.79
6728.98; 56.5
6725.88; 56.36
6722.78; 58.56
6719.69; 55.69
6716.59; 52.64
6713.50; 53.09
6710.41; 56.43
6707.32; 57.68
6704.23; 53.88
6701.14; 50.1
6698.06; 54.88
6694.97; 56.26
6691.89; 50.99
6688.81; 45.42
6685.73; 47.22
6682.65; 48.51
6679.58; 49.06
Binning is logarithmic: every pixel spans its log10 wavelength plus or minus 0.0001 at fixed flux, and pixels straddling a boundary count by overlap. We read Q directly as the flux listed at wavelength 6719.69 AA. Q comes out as 55.69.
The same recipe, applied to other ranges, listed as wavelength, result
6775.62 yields 53.72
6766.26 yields 58.3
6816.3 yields 57.4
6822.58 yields 64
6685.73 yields 47.22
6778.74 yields 56.53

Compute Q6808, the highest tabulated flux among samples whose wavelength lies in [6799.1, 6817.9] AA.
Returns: 57.65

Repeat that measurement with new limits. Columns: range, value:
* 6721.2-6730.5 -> 58.56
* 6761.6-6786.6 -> 61.63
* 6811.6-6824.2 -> 64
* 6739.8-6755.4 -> 59.55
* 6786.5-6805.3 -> 56.62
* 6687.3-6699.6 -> 56.26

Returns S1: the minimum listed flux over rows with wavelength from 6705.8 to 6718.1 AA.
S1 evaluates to 52.64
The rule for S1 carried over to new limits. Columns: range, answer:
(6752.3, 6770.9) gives 57.92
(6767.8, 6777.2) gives 53.72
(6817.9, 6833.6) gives 61.25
